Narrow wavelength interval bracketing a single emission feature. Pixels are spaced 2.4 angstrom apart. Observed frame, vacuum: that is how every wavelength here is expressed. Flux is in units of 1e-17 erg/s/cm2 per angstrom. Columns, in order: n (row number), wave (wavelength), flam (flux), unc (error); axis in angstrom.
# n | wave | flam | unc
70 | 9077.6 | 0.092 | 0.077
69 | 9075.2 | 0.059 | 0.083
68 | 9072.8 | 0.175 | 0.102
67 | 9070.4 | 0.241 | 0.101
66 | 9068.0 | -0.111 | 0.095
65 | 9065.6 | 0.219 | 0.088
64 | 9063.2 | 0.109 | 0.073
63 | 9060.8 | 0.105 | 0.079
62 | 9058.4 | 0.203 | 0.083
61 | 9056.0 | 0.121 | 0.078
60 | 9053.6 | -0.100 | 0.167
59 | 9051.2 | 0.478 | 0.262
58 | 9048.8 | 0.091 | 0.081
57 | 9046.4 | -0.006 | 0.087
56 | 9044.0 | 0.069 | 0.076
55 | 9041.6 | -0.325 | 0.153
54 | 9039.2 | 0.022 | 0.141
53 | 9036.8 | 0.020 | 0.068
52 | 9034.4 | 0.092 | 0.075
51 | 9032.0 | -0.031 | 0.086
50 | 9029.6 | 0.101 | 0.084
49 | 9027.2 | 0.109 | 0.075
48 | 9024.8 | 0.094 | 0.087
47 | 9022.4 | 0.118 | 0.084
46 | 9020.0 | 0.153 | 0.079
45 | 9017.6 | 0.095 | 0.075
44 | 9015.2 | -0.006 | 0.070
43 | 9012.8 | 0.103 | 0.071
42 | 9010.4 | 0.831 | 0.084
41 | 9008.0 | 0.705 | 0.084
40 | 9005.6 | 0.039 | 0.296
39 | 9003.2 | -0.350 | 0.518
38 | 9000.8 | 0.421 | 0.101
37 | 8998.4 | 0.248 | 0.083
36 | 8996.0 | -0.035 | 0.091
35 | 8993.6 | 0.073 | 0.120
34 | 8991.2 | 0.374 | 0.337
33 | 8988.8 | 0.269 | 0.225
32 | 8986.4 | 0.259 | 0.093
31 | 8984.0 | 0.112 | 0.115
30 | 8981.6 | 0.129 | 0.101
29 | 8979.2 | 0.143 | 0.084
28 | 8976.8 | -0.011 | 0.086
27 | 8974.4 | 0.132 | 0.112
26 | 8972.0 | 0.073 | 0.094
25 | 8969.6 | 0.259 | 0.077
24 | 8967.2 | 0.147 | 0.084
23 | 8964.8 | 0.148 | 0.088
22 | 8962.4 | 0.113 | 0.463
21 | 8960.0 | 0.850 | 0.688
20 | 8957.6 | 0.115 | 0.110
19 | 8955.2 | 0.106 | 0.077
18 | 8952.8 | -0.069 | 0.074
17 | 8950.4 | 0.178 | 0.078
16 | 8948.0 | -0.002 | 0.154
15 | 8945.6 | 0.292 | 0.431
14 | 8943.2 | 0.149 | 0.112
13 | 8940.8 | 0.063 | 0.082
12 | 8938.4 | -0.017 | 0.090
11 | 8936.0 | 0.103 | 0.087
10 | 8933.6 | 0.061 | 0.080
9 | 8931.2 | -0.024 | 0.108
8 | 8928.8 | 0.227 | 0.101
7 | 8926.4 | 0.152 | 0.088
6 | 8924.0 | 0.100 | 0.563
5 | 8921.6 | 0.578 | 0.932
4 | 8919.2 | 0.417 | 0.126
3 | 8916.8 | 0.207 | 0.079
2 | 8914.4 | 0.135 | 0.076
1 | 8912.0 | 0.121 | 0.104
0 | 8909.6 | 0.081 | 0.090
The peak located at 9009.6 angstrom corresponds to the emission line [O III]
